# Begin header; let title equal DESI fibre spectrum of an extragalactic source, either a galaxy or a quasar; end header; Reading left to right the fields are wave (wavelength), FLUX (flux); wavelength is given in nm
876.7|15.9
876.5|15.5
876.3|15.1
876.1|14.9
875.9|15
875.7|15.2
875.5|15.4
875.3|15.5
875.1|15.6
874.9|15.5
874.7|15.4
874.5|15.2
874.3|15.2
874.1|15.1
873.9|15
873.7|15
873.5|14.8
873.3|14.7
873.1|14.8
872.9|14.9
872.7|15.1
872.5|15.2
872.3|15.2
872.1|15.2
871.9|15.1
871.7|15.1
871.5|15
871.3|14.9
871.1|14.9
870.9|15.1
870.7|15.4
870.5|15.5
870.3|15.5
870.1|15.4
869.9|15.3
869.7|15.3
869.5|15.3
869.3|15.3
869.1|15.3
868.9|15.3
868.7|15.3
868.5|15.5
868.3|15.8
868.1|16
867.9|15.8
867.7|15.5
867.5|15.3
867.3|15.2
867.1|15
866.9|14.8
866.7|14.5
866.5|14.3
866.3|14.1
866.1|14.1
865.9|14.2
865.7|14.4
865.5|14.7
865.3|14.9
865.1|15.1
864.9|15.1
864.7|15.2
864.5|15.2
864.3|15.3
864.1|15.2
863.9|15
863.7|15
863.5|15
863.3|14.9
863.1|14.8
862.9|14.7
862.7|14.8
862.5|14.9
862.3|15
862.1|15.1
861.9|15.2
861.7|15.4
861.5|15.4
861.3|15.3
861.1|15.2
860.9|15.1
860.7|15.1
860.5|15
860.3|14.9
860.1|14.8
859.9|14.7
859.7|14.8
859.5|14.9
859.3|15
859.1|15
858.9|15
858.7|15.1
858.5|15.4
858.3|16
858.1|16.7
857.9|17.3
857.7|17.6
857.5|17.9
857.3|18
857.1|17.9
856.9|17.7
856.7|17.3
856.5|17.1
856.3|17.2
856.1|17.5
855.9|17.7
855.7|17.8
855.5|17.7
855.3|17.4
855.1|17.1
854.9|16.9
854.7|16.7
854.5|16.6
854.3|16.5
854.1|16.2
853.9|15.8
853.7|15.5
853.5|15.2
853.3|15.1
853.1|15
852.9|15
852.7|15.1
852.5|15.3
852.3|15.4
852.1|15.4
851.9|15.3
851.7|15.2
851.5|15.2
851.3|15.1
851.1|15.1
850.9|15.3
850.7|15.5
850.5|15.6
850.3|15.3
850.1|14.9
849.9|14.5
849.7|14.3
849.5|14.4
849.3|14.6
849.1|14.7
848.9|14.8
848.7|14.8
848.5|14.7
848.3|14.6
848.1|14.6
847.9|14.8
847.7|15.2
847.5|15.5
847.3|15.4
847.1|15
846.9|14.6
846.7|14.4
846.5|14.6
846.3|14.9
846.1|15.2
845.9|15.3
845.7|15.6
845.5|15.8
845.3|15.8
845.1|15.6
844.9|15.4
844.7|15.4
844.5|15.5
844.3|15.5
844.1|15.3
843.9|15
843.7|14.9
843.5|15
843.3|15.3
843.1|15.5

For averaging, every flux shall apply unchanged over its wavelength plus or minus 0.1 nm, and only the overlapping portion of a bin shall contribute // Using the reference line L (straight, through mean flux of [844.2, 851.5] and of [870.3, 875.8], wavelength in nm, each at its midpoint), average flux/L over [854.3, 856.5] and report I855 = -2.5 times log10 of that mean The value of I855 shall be -0.14 mag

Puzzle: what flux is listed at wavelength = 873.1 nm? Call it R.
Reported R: 14.8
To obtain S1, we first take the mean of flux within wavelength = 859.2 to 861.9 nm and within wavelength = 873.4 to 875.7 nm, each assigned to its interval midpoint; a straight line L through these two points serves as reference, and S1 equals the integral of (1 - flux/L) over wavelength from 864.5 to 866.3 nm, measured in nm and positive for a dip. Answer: 0.05 nm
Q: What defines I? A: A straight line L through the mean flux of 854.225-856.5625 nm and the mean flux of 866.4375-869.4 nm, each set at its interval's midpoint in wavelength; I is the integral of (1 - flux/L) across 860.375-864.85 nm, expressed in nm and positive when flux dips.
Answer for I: 0.28 nm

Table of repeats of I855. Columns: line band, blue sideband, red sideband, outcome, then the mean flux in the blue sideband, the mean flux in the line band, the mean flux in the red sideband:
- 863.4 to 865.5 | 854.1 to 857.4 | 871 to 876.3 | 0.08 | 17.3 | 15.1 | 15.1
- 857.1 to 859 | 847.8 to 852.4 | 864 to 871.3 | -0.11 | 15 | 16.6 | 15.1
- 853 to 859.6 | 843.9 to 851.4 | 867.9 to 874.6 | -0.10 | 15.1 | 16.5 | 15.2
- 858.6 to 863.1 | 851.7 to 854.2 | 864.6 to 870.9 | 0.02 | 15.4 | 15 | 15.1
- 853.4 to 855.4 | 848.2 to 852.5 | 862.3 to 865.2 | -0.10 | 15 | 16.4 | 15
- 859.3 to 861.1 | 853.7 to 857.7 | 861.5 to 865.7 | 0.07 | 17.2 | 14.9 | 15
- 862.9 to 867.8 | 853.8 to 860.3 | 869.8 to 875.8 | 0.07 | 16.5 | 14.9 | 15.2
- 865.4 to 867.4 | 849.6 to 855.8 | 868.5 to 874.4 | 0.06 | 15.7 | 14.5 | 15.2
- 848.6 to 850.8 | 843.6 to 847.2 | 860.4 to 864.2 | 0.02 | 15.2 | 14.9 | 15.1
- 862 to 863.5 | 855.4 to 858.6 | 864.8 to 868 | 0.06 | 17.3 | 14.9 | 14.8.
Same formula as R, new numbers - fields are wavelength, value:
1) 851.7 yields 15.2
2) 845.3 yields 15.8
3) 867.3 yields 15.2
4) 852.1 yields 15.4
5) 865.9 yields 14.2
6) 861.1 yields 15.2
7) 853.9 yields 15.8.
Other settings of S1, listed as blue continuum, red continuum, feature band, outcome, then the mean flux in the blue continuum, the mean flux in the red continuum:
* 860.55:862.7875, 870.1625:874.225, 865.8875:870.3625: -0.01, 15.1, 15.1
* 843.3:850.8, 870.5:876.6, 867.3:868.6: -0.04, 15.1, 15.1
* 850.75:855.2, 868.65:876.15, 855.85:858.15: -0.29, 15.6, 15.2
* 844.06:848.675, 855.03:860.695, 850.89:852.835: 0.06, 15.2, 16.4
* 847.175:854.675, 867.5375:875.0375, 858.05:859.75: -0.01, 15.2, 15.2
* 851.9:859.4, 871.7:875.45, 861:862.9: 0.10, 16.4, 15.1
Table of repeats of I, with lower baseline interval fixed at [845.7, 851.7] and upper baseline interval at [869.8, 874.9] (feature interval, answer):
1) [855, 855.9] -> -0.152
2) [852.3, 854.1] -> -0.040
